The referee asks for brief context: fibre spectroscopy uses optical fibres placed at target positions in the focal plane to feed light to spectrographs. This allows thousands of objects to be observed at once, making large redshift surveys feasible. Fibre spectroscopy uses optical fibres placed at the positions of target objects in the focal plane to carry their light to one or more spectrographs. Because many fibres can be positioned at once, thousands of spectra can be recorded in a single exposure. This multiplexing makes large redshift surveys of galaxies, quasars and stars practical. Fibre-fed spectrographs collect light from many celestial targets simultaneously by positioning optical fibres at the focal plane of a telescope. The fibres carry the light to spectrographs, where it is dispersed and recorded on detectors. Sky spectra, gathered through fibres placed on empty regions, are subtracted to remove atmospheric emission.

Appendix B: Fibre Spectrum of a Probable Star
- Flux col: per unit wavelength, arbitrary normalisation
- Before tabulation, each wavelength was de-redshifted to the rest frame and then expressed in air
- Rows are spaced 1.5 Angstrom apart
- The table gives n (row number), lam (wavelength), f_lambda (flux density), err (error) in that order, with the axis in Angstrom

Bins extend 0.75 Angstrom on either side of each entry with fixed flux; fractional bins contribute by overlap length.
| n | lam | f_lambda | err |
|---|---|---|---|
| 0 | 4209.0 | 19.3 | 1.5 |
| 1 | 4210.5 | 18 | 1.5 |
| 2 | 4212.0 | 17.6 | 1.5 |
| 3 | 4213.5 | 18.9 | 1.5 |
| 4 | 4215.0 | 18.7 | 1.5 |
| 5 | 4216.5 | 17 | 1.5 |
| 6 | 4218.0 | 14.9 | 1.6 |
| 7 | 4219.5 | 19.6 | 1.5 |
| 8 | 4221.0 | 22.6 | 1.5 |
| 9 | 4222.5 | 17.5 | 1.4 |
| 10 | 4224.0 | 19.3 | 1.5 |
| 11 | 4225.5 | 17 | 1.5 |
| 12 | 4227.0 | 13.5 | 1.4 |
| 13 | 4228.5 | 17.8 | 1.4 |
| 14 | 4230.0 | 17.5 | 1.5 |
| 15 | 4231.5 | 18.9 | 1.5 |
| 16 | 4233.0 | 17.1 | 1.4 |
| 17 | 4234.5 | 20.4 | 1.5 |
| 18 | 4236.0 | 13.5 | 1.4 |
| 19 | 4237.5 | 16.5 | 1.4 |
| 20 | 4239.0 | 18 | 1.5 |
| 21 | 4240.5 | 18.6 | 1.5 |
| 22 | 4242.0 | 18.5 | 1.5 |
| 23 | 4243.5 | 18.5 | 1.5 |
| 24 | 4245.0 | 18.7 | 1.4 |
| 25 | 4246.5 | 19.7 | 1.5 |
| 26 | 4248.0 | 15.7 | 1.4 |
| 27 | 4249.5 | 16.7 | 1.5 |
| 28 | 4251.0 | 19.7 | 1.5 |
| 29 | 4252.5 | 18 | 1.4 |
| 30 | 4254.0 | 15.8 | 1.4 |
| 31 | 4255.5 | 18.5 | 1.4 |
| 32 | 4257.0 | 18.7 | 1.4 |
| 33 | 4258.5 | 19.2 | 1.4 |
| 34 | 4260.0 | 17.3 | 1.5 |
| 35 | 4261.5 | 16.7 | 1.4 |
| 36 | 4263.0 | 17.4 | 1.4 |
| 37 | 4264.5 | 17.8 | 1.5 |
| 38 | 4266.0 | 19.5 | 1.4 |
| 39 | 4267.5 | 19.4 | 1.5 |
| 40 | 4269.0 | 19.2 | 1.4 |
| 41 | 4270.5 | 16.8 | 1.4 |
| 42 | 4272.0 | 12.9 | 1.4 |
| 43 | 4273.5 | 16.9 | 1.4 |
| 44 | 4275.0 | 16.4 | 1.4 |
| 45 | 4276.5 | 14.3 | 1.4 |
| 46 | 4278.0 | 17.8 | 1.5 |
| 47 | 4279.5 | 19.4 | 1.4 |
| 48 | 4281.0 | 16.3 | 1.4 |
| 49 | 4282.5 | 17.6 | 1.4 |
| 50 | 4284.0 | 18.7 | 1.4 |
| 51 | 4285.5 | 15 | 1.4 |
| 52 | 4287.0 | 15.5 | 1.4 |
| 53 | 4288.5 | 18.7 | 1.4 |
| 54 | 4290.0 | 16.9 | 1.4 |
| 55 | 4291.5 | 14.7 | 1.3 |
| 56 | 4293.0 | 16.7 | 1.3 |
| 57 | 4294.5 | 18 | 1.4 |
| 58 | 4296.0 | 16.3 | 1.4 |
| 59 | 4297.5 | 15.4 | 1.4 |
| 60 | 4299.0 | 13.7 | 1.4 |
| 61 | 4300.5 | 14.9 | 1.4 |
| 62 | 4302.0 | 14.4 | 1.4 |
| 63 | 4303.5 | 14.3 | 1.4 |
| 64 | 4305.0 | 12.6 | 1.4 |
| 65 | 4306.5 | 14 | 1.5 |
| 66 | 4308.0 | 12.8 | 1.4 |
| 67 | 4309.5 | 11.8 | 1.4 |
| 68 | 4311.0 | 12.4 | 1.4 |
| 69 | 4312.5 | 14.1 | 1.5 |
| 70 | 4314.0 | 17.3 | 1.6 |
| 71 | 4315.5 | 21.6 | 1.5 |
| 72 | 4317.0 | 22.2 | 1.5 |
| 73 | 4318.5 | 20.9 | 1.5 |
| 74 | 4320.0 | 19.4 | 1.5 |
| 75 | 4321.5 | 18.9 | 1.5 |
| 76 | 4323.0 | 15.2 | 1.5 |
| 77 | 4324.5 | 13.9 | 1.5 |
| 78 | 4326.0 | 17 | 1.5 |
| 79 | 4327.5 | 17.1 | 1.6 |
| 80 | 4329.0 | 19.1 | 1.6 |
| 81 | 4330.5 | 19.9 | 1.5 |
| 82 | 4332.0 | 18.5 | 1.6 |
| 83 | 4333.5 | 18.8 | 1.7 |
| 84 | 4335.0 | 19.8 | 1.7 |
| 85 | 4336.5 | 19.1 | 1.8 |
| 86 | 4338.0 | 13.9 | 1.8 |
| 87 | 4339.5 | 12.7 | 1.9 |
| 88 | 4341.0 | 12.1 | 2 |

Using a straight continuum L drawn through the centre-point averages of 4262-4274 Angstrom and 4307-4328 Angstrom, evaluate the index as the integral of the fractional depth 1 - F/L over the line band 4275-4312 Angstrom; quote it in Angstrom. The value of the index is 3.4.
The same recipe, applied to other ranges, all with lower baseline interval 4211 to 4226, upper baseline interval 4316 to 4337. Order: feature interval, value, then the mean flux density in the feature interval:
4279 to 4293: 1.2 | 16.9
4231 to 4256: 0.8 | 17.8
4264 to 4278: 1.1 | 17.1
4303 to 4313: 2.9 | 13.1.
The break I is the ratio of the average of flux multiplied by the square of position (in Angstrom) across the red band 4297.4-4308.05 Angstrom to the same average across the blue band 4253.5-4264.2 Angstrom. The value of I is 0.8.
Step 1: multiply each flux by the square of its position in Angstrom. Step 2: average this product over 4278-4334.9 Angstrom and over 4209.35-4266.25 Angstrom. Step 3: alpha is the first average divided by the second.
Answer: 1.0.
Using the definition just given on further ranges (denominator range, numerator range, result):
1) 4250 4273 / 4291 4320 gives 0.91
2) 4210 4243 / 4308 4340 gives 1.01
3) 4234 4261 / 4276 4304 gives 0.93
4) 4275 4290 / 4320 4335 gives 1.07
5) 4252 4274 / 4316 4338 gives 1.08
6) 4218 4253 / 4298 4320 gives 0.90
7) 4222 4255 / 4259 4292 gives 0.99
